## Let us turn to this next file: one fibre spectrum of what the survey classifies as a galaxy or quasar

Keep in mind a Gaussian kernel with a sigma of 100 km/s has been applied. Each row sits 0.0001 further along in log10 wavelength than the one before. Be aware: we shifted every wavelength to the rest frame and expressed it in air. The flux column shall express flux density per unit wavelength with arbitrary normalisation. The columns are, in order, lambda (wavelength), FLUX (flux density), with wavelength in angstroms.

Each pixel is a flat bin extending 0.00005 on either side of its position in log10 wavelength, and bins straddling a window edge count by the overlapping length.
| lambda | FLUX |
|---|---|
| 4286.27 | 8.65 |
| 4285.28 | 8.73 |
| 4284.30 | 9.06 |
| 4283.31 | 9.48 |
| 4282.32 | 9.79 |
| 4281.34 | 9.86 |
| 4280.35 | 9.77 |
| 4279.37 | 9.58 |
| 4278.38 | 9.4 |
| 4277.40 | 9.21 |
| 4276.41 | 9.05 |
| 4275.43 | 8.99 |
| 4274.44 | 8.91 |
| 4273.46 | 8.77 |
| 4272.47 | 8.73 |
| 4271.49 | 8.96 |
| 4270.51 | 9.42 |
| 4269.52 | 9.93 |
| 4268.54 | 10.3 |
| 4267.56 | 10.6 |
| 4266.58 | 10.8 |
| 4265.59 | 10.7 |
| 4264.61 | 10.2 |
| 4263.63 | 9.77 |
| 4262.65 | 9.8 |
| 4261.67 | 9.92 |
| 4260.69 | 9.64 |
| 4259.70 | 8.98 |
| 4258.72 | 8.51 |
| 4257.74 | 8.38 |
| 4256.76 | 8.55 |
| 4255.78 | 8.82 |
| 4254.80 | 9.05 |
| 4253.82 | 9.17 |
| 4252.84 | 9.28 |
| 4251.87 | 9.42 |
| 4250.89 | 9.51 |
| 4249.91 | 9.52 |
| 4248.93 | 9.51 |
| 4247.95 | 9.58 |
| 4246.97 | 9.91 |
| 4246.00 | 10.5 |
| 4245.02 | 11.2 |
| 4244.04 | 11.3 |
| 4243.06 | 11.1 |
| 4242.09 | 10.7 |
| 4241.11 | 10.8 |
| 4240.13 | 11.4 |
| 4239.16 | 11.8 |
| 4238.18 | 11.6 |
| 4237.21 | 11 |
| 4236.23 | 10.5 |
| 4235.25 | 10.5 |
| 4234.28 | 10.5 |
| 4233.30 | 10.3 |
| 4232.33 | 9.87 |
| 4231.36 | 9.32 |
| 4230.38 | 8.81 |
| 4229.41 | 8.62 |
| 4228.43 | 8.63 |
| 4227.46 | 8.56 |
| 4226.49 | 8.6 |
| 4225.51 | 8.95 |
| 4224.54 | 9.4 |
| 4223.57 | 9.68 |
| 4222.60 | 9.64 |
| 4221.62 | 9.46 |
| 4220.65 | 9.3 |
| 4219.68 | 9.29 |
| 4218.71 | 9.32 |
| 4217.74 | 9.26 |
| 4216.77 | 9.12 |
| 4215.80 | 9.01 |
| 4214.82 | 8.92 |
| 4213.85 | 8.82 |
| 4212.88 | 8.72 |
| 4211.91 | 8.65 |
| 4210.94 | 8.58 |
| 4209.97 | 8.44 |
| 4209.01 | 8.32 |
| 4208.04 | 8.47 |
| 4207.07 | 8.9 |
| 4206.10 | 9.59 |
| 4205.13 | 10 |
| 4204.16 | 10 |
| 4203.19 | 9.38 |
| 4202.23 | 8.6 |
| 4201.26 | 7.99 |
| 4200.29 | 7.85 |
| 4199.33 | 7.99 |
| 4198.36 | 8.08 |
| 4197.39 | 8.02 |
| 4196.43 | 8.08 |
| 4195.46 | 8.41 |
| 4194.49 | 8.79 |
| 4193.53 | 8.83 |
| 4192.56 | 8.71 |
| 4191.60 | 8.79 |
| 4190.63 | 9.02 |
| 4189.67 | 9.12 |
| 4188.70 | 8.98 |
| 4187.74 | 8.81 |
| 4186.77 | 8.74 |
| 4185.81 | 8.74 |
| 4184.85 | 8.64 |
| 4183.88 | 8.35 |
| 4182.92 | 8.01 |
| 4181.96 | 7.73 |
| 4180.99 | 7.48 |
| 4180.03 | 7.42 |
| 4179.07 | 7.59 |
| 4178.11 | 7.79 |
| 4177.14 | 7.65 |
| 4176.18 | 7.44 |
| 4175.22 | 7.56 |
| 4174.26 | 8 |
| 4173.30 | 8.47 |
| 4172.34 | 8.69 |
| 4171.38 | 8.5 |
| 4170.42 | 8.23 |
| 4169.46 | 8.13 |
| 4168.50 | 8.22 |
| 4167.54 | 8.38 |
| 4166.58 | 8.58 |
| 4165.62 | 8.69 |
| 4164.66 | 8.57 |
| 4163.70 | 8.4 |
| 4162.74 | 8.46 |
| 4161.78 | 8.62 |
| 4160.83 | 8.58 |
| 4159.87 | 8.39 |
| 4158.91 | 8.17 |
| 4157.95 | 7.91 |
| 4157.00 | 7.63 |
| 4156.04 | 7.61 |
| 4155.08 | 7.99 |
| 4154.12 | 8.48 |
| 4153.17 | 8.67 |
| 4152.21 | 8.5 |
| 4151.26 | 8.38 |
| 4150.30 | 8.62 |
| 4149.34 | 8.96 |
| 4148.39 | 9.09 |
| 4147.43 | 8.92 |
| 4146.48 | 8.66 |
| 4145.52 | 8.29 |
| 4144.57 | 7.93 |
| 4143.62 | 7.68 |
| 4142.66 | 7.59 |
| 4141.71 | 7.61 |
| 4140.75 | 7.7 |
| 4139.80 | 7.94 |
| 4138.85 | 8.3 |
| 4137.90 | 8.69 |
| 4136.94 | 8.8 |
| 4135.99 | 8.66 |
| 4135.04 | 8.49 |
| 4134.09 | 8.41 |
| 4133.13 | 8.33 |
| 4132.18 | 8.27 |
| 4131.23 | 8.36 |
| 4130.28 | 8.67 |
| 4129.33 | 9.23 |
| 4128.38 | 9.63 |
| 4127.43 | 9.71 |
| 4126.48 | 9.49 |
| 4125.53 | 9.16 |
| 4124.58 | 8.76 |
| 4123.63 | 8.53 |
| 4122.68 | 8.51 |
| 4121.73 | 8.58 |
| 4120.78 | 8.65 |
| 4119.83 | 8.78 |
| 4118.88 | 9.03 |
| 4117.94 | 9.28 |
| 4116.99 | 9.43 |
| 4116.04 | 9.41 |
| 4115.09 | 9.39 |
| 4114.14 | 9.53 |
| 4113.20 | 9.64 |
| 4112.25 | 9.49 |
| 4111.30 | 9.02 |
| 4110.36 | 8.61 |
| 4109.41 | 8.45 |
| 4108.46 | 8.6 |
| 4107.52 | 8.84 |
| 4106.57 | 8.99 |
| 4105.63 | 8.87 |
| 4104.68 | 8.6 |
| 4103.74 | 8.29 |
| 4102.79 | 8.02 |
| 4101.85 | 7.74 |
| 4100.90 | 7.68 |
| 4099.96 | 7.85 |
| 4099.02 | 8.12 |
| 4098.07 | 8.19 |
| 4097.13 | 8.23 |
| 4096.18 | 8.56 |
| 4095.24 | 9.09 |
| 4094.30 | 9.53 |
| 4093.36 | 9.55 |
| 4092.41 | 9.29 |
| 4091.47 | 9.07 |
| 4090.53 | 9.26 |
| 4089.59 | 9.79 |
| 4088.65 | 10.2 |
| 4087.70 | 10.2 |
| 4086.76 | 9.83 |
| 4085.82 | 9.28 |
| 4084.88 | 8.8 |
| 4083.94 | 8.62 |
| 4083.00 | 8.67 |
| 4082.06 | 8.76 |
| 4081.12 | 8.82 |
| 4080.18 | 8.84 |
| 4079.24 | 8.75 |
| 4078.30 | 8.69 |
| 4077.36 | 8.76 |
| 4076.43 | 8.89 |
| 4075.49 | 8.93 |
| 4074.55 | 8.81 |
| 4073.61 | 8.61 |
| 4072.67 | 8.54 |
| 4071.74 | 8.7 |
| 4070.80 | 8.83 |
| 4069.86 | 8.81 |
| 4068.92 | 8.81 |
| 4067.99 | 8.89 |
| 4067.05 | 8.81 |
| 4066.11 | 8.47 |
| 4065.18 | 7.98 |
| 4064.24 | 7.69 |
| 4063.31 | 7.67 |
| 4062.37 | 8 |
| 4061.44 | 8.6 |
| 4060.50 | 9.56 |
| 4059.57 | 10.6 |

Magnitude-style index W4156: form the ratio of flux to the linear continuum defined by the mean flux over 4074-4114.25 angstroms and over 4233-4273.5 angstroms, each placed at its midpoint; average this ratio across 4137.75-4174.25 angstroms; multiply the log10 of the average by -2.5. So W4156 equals 0.12 mag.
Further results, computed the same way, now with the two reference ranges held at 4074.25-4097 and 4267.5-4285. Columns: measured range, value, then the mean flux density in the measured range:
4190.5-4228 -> 0.05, 8.86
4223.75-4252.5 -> -0.08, 10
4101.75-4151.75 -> 0.06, 8.7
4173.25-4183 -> 0.20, 7.7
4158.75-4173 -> 0.10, 8.45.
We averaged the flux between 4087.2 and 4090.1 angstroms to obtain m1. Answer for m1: 10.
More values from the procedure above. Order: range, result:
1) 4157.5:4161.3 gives 8.25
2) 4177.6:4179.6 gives 7.67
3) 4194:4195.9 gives 8.61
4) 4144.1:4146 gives 8.12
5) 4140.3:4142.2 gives 7.64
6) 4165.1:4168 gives 8.55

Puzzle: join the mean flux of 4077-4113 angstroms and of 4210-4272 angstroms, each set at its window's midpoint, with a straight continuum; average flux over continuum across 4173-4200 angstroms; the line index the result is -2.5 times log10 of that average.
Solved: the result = 0.14 mag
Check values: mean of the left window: 8.84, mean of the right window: 9.67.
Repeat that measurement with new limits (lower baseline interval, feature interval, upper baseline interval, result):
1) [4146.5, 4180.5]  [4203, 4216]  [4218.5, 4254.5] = 0.04 mag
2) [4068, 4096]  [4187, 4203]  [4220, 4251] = 0.15 mag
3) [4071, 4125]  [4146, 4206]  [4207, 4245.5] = 0.11 mag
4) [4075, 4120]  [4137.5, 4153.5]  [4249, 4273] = 0.10 mag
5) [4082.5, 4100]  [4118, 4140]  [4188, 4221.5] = 0.03 mag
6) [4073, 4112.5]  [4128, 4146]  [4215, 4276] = 0.09 mag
